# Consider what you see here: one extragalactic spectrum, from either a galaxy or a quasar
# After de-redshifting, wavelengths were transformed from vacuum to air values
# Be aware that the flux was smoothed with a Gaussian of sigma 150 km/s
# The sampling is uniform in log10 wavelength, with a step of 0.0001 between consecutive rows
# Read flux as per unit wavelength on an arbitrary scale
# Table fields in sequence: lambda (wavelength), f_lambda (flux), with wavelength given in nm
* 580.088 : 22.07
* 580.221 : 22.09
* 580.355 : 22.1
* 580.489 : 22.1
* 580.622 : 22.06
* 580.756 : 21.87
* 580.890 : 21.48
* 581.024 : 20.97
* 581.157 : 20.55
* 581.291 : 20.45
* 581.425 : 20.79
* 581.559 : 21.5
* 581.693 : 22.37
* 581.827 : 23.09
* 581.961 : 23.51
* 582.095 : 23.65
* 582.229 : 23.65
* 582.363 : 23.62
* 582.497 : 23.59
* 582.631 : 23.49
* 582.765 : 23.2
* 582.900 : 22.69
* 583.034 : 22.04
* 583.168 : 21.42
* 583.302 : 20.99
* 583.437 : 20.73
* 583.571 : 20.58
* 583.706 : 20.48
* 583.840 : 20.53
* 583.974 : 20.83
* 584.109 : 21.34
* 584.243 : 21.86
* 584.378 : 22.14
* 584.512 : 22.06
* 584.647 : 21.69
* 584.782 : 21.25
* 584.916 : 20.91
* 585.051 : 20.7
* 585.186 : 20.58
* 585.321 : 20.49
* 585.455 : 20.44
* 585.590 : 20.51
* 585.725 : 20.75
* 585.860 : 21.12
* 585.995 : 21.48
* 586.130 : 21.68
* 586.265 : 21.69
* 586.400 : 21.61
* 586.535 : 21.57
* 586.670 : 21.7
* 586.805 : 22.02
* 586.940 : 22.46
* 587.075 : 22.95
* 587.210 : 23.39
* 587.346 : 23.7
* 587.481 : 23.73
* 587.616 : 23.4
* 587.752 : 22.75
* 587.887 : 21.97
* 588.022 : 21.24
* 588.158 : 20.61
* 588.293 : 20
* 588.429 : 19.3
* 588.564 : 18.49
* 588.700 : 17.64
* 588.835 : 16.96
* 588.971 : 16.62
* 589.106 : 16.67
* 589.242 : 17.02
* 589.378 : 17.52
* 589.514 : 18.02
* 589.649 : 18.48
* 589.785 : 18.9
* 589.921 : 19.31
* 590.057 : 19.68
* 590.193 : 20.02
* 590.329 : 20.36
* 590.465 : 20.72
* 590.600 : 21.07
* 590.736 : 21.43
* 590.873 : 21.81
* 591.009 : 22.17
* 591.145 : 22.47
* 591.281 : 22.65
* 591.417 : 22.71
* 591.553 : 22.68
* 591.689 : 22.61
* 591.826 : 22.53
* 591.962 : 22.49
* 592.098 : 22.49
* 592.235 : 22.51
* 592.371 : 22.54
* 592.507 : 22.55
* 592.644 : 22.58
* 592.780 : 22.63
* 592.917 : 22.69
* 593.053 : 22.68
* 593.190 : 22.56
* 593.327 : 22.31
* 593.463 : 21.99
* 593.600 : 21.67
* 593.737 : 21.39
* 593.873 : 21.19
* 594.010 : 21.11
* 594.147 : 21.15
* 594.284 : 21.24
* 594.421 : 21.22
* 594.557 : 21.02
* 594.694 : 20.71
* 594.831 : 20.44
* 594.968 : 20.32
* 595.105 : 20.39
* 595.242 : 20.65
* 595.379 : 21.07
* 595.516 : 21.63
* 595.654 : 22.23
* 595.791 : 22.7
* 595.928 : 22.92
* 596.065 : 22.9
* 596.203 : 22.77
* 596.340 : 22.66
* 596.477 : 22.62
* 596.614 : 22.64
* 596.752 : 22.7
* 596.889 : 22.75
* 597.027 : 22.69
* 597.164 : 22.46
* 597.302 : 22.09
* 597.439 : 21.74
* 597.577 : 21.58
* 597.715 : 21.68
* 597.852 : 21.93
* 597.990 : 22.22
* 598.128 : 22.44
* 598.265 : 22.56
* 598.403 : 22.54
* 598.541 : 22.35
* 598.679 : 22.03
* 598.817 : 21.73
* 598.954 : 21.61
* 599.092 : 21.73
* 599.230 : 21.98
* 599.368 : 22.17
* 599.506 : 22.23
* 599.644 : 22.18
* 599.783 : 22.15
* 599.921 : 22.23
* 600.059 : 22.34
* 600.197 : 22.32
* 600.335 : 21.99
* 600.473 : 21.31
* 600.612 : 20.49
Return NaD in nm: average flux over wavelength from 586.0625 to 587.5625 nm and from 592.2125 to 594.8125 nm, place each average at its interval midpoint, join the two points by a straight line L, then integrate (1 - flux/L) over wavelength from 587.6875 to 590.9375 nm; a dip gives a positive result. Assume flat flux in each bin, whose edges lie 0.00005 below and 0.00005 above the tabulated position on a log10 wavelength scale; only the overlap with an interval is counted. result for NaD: 0.41 nm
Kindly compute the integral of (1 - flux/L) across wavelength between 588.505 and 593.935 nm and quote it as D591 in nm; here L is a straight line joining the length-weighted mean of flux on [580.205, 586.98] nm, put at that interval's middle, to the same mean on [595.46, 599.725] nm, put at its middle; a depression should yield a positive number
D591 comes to 0.29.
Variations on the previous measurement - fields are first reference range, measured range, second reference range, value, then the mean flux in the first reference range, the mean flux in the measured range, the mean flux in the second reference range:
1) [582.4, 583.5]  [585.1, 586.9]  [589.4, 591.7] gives 0.04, 22.3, 21.2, 20.8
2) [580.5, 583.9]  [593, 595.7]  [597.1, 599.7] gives 0.09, 22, 21.3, 22.1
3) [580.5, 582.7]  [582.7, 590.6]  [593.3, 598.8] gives 0.50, 22.3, 20.7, 21.9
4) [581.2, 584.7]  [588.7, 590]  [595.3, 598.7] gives 0.26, 22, 17.7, 22.3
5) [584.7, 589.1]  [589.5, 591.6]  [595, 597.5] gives 0.06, 21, 20.8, 22.2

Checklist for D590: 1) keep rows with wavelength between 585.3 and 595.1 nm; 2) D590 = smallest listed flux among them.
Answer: 16.62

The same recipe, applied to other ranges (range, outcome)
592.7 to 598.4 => 20.32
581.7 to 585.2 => 20.48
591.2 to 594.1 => 21.11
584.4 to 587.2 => 20.44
